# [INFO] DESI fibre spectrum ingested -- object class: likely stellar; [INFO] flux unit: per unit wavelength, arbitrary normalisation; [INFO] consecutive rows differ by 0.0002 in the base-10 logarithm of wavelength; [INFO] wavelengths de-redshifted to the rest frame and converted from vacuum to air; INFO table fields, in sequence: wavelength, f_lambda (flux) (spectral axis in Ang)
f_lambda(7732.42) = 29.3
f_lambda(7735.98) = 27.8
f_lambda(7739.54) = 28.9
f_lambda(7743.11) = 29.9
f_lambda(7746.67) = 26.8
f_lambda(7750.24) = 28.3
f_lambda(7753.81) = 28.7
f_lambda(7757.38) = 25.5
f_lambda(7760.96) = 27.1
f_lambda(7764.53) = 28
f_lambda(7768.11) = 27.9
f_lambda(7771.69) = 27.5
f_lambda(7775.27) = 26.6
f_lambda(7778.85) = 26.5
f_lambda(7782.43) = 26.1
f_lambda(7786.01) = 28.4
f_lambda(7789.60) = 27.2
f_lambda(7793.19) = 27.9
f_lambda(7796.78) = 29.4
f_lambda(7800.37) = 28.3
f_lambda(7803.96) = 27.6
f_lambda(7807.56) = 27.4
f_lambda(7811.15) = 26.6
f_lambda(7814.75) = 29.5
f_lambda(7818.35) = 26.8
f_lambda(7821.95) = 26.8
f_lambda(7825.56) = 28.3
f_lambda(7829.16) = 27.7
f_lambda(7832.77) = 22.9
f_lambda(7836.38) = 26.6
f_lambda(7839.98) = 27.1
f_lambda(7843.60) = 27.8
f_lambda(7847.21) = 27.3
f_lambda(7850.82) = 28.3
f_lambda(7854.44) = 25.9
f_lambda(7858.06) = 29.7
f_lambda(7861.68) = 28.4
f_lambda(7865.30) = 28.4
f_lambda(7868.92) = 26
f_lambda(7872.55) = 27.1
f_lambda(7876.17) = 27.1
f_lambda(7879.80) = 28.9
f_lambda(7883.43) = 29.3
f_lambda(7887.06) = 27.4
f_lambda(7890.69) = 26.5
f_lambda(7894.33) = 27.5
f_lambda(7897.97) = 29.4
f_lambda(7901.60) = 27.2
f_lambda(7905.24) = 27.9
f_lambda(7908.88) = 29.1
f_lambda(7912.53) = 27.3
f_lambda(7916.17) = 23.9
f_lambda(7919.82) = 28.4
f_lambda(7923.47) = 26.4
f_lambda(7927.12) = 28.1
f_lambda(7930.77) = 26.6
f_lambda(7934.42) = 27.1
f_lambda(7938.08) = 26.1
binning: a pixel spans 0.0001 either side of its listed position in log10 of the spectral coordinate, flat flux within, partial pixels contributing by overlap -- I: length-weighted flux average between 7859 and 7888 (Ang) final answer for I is 27.9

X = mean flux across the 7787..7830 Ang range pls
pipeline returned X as 27.8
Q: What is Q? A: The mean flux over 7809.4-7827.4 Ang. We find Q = 27.6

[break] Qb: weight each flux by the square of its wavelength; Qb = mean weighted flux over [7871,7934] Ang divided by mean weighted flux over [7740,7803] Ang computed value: 1.0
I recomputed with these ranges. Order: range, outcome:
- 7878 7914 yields 28.1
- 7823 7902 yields 27.5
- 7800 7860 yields 27.3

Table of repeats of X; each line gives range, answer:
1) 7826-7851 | 26.8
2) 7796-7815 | 28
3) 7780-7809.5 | 27.8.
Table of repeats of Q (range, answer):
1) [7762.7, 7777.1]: 27.5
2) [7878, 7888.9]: 28.5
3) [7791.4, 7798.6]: 28.7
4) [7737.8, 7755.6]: 28.5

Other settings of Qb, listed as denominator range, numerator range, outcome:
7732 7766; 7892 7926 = 1.02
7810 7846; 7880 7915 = 1.05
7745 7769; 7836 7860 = 1.03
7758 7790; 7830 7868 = 1.02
